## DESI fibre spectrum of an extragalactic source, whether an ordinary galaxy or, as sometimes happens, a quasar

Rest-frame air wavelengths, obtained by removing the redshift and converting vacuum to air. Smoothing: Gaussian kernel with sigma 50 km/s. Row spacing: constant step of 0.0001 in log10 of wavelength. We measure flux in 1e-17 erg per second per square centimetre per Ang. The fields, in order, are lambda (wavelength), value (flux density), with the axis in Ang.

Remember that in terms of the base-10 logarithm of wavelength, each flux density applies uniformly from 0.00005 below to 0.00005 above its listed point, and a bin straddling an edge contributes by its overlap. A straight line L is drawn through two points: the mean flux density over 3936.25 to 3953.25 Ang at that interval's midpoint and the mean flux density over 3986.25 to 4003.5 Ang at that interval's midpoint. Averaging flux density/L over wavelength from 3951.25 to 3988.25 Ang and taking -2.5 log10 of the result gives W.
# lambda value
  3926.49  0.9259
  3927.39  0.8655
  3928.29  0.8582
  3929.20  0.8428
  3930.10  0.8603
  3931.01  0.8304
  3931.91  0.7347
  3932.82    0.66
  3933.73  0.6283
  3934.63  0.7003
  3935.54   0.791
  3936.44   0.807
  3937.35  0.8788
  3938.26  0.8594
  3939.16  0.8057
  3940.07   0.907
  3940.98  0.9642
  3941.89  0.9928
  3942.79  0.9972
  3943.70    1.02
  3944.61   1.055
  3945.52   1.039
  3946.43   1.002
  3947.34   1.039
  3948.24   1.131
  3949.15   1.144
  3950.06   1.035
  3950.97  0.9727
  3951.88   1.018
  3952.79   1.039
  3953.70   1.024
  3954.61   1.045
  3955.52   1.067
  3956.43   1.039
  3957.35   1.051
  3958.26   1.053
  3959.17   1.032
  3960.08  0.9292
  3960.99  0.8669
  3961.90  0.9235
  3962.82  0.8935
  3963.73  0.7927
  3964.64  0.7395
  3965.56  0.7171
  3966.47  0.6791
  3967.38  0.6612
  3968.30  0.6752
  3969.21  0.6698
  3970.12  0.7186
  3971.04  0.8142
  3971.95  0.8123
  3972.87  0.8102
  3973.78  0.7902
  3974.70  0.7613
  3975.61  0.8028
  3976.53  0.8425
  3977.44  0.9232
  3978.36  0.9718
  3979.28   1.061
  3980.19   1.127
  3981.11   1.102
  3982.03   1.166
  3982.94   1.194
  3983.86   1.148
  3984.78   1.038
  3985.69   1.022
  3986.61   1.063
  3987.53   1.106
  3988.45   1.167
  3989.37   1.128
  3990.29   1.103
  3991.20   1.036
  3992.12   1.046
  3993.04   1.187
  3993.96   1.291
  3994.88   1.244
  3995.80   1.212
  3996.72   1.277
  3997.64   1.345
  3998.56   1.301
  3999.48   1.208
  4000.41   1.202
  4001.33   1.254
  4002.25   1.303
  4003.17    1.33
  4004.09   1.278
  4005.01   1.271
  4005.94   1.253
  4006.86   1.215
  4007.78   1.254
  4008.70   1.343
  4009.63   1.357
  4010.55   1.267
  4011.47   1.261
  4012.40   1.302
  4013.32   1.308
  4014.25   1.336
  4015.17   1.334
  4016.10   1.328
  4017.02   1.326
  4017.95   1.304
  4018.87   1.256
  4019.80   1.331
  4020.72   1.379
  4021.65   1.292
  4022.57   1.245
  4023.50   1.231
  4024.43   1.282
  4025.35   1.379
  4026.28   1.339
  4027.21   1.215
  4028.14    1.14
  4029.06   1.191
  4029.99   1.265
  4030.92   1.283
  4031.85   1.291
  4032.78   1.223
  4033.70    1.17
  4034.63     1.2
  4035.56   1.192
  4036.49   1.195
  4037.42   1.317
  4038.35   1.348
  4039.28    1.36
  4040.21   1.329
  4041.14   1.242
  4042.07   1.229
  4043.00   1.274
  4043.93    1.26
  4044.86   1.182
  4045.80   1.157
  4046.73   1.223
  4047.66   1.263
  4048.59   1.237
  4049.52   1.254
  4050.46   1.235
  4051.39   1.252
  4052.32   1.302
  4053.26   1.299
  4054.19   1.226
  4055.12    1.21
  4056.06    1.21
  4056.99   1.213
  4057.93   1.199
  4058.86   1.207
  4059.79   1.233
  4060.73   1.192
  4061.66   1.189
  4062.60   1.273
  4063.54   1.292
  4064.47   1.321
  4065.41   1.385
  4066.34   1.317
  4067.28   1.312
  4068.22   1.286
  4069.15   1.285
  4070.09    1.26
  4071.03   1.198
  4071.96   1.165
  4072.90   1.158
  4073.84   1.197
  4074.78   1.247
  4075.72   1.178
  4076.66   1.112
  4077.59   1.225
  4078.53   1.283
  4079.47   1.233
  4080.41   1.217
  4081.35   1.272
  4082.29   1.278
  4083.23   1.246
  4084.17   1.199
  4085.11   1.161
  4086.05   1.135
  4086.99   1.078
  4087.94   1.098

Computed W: 0.17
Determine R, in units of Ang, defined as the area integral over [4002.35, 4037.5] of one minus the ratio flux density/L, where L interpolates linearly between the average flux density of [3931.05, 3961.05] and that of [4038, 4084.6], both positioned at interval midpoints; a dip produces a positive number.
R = -4.26 Ang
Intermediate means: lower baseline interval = 0.949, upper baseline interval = 1.25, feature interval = 1.28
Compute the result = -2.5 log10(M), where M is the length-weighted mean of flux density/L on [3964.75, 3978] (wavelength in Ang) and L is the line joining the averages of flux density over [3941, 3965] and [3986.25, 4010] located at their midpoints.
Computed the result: 0.39 mag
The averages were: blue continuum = 0.998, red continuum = 1.22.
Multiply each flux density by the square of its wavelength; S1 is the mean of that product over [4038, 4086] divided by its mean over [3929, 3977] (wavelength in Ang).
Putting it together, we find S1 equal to 1.5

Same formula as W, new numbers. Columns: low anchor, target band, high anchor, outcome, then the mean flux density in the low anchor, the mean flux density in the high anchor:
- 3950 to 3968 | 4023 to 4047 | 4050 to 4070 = -0.07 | 0.924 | 1.26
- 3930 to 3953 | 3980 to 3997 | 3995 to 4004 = 0.06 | 0.919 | 1.27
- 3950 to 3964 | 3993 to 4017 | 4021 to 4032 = -0.09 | 0.987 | 1.26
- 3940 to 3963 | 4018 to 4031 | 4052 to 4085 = -0.11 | 1.01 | 1.24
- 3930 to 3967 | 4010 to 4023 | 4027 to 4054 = -0.13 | 0.921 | 1.25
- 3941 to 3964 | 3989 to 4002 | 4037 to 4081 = -0.09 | 1.01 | 1.25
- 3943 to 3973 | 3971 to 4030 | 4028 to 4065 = -0.09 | 0.926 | 1.24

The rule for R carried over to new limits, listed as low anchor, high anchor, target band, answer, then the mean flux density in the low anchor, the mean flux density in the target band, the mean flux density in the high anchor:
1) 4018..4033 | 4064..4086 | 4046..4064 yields 0.2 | 1.27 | 1.24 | 1.24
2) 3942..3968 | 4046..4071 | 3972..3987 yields 0.7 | 0.963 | 0.984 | 1.25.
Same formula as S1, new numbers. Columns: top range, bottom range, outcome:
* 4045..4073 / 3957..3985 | 1.46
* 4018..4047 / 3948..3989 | 1.37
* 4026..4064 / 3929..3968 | 1.43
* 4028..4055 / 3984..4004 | 1.08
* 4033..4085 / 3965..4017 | 1.17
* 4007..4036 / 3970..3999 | 1.23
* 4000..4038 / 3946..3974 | 1.44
